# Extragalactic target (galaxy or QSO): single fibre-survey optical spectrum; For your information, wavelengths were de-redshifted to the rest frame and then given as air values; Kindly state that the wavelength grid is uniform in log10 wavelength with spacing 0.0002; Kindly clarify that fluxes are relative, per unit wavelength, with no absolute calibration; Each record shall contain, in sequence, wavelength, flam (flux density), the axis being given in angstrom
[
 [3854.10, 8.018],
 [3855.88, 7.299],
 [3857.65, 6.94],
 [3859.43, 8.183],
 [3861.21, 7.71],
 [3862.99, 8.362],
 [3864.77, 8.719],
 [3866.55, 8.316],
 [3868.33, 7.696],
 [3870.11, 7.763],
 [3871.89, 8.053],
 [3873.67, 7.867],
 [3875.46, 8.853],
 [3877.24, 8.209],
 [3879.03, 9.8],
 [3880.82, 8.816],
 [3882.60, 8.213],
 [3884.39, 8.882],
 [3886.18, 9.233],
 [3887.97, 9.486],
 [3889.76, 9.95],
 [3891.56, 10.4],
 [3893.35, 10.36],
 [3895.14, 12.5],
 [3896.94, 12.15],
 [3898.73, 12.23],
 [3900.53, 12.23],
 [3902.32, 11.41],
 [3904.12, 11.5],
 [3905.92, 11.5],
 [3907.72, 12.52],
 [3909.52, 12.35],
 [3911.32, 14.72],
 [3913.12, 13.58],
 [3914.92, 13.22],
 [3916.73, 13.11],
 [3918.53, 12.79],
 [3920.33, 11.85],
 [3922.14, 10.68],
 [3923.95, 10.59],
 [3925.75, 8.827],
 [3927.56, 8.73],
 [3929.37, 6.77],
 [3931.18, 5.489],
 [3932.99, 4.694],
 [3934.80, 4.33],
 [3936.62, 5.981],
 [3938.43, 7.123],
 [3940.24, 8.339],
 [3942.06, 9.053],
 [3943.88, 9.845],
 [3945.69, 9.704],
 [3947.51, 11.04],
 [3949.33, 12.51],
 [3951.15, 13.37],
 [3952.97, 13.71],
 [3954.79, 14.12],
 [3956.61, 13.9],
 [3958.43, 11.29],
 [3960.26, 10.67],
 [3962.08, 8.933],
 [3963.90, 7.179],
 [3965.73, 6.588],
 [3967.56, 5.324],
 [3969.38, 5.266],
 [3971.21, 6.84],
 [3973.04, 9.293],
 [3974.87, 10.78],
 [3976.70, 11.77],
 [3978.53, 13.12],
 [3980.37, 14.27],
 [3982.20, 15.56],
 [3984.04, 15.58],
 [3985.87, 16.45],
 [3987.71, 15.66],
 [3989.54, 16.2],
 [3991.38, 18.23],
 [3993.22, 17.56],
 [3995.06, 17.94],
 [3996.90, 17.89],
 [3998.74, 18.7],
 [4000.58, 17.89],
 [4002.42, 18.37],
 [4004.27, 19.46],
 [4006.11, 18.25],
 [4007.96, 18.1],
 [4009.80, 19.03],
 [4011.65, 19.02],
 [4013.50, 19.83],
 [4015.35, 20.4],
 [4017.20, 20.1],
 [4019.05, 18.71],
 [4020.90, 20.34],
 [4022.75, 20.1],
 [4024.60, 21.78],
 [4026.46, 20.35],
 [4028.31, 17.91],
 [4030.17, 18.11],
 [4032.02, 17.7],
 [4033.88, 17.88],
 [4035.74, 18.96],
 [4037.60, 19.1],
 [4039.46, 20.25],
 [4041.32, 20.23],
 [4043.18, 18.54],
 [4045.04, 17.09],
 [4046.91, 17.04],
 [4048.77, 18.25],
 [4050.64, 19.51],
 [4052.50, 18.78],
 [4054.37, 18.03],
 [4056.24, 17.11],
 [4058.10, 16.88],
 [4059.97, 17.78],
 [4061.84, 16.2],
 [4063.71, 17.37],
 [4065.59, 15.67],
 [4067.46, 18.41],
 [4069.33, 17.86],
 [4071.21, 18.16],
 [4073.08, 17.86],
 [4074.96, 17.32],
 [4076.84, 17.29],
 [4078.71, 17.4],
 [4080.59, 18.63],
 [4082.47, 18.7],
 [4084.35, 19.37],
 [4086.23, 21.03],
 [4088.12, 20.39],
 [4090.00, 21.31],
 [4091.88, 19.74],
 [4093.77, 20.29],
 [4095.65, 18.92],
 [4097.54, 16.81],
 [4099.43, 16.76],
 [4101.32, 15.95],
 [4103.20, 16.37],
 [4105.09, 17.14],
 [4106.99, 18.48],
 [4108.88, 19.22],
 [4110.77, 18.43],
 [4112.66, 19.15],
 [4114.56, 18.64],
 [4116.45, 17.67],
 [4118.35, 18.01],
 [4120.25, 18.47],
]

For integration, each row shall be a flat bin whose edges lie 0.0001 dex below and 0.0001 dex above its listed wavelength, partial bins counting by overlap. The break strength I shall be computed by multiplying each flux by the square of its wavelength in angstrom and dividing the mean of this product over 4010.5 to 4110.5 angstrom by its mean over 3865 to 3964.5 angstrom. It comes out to 1.97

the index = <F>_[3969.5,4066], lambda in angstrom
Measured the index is 17.3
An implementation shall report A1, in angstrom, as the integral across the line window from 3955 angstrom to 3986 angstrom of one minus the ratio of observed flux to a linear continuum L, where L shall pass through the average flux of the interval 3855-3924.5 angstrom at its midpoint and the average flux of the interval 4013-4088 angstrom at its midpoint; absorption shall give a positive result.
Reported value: 8.08 angstrom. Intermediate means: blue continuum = 10.2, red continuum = 18.6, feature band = 10.7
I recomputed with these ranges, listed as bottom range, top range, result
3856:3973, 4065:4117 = 2.07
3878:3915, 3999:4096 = 1.81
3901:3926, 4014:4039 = 1.69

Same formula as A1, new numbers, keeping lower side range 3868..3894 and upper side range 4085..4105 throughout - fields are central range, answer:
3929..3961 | 6.3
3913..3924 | -1.7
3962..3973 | 5.3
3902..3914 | -2.8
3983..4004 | -4.9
